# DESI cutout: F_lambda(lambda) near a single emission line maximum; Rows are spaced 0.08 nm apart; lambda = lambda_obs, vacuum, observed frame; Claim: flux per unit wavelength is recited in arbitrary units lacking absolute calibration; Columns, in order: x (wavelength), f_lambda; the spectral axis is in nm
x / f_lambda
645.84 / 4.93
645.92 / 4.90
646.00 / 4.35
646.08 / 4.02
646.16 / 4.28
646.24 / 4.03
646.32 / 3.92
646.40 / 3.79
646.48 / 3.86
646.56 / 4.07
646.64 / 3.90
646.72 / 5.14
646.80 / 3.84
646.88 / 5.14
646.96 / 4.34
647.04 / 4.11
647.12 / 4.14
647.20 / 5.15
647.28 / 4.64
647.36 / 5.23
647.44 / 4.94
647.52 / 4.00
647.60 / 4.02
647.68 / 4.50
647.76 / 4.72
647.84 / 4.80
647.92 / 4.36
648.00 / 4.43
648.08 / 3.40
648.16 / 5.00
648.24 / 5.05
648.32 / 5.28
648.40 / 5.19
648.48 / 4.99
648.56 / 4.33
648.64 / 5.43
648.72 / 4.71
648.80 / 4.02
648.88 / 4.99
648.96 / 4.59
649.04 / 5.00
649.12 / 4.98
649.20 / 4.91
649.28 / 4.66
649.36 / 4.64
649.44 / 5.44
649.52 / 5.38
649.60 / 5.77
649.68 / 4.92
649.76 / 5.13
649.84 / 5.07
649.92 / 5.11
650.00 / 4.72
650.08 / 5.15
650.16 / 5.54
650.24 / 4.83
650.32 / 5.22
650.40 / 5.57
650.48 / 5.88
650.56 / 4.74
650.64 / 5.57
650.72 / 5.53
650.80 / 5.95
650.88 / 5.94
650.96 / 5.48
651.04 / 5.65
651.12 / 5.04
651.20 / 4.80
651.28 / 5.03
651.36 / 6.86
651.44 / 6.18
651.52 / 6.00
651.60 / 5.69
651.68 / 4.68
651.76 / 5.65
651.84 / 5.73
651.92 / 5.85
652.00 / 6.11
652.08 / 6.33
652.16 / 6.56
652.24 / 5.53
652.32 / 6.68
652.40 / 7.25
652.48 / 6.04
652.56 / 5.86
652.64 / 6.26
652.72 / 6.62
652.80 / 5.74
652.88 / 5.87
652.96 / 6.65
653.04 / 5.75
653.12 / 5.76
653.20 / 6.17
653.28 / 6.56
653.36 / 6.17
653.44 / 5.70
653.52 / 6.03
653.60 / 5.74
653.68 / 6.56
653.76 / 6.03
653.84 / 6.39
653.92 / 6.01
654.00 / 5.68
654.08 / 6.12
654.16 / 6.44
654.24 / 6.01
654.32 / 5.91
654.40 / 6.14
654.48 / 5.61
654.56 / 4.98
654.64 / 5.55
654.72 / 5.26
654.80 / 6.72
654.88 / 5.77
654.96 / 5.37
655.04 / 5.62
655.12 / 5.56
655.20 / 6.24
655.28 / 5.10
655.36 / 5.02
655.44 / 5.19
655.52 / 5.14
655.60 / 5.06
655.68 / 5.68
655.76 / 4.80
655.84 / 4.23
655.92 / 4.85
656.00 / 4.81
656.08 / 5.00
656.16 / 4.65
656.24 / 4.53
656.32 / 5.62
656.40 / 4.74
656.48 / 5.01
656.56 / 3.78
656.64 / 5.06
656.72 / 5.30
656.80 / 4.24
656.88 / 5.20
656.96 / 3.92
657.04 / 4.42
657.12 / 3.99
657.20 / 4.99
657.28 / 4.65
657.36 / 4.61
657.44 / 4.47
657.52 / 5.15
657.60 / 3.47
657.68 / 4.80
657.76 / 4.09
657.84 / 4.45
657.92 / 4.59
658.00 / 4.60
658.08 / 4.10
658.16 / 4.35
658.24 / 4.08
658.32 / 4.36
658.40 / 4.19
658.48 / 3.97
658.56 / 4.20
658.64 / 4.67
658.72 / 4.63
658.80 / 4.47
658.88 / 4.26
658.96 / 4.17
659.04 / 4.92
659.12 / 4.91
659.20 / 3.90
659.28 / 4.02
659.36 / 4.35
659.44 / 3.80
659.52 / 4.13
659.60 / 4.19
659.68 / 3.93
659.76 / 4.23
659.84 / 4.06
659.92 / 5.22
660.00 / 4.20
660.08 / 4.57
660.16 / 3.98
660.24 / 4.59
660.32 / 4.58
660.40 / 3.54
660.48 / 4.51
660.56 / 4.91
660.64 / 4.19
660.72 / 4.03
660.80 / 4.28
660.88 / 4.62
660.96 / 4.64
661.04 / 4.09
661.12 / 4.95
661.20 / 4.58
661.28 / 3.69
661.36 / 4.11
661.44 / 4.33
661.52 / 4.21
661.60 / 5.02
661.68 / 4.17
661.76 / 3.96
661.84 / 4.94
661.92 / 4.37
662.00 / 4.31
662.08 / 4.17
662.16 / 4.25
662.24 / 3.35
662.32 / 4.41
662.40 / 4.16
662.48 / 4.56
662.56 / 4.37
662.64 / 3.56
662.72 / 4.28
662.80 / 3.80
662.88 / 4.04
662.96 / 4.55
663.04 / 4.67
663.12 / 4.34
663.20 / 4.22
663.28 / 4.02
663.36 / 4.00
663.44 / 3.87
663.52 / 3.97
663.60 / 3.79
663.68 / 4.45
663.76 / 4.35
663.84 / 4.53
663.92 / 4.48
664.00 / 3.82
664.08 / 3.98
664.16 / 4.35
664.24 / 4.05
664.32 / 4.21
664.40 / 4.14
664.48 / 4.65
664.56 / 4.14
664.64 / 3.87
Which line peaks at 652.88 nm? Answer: Mg II 2798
